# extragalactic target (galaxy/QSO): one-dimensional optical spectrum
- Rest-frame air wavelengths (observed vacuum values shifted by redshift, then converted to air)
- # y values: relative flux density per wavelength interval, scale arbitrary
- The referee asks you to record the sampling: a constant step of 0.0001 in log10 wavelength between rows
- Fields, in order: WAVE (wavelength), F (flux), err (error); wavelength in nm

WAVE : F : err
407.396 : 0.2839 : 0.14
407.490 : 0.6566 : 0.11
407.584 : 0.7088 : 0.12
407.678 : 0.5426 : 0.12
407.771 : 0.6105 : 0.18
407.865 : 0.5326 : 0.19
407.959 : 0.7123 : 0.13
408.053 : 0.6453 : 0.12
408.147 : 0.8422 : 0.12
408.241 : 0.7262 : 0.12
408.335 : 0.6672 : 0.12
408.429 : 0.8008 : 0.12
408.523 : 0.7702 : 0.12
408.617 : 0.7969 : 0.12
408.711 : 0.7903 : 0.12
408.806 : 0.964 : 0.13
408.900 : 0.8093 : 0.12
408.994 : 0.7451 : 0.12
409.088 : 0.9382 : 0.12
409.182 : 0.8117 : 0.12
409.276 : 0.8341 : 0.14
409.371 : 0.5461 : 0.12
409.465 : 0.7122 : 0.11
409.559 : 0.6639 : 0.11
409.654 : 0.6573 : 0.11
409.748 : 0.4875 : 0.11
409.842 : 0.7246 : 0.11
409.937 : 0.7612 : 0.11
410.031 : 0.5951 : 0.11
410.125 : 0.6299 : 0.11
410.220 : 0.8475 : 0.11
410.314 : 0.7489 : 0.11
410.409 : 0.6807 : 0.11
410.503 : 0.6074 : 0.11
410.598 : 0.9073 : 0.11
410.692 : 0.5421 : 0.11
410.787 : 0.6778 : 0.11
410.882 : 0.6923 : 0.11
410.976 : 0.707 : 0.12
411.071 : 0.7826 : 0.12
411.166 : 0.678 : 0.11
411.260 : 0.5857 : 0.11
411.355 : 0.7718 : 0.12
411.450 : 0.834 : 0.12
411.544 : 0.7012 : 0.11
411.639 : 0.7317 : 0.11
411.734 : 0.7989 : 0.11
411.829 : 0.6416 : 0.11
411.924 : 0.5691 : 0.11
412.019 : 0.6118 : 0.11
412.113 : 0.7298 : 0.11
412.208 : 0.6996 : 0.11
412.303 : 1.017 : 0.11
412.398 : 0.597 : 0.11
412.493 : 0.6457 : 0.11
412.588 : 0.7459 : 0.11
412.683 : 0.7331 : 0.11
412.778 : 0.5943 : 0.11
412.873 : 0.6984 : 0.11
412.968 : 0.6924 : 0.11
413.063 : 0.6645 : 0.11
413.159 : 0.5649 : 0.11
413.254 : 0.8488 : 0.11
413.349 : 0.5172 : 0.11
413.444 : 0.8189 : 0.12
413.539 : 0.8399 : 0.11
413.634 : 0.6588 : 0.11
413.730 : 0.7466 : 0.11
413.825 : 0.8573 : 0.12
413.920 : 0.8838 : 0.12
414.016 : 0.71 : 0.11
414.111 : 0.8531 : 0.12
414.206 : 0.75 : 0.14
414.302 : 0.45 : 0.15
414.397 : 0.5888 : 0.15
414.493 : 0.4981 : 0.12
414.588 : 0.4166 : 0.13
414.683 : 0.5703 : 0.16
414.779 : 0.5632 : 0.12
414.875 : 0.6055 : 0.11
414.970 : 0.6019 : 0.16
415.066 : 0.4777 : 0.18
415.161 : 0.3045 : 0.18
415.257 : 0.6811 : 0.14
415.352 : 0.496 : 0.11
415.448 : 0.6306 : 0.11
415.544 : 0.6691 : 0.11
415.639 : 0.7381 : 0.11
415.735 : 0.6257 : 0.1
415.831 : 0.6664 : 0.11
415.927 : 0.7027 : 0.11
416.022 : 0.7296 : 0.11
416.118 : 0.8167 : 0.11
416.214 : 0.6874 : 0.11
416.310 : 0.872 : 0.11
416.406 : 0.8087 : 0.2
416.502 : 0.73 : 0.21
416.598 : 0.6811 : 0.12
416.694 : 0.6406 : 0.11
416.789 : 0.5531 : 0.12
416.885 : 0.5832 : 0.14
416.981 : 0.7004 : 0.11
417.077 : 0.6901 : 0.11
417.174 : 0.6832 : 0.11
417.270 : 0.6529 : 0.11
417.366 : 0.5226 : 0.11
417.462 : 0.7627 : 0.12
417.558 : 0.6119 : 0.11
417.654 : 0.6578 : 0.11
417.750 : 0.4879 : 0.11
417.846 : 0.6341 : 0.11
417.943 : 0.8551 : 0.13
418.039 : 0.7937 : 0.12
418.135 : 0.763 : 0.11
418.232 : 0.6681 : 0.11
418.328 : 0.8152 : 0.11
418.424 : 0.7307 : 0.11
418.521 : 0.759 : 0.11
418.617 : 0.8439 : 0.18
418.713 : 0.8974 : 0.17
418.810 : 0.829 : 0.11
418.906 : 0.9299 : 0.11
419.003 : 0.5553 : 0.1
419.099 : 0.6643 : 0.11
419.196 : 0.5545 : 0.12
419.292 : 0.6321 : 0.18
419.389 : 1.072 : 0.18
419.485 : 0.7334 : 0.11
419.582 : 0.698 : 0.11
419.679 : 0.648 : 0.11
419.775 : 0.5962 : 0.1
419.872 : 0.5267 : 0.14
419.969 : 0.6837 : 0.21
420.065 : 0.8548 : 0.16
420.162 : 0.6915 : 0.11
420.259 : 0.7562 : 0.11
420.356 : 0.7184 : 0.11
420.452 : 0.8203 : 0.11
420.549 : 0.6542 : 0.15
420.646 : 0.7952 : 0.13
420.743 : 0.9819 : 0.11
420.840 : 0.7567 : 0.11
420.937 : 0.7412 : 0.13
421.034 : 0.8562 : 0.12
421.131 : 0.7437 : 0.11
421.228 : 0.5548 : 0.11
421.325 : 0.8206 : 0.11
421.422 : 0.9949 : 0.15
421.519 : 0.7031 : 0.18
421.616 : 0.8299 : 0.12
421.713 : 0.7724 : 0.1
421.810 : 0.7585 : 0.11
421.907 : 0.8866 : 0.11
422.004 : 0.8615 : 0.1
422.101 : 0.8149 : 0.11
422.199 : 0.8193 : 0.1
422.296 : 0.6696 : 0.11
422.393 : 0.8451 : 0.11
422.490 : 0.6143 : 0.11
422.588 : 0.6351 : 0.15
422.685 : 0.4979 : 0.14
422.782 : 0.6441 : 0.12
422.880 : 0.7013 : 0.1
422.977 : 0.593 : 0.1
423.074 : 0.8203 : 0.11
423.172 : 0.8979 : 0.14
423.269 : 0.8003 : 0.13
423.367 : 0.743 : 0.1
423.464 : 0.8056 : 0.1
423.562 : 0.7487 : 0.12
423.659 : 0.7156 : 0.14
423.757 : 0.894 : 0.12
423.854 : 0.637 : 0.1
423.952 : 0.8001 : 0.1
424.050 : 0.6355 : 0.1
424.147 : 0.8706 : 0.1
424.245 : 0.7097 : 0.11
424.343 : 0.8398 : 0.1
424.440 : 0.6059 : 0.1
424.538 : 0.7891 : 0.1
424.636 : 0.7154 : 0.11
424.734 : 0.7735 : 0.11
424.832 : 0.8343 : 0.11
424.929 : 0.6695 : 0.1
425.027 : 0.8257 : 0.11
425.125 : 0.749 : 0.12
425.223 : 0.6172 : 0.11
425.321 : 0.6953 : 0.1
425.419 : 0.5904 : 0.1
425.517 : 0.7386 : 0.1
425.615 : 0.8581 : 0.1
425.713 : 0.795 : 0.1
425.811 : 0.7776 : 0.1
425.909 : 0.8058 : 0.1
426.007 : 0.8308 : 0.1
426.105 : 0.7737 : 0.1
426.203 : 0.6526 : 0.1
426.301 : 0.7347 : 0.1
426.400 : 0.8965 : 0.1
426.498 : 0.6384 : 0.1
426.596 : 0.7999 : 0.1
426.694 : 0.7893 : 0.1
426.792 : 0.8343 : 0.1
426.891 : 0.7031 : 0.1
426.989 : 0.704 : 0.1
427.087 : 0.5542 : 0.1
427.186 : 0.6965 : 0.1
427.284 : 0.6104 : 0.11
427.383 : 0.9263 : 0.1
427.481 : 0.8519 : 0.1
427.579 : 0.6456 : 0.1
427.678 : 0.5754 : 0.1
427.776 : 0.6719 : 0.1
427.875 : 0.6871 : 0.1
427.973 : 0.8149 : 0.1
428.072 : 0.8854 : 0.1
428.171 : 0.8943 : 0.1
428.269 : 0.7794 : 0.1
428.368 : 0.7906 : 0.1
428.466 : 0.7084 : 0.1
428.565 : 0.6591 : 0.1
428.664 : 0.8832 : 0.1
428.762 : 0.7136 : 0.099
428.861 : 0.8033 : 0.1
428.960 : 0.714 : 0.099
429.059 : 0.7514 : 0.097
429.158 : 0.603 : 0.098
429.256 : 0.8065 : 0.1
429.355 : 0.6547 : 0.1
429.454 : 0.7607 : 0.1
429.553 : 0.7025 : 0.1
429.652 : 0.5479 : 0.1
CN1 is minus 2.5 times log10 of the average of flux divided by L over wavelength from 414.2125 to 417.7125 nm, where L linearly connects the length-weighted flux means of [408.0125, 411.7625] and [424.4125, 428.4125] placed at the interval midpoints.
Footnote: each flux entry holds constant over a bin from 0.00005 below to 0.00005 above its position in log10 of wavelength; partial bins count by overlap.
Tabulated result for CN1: 0.17 mag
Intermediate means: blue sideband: 0.73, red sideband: 0.746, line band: 0.631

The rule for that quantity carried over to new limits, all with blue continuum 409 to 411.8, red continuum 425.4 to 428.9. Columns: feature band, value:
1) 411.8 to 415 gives 0.07 mag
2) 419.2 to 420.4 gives 0.04 mag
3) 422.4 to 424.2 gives 0.02 mag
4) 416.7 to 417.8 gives 0.16 mag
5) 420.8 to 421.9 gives -0.06 mag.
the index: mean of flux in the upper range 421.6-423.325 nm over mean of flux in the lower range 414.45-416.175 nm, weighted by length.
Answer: 1.24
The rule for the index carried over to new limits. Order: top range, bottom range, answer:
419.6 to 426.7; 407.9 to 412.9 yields 1.04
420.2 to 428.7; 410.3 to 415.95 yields 1.12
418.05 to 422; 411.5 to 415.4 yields 1.15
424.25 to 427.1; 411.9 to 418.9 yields 1.09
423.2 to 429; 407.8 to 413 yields 1.05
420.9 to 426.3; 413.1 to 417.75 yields 1.14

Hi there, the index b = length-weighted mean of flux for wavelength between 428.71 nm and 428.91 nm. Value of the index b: 0.762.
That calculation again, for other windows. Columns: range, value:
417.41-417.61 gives 0.685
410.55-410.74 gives 0.723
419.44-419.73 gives 0.691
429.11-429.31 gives 0.707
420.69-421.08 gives 0.833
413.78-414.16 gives 0.826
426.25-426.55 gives 0.756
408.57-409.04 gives 0.821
